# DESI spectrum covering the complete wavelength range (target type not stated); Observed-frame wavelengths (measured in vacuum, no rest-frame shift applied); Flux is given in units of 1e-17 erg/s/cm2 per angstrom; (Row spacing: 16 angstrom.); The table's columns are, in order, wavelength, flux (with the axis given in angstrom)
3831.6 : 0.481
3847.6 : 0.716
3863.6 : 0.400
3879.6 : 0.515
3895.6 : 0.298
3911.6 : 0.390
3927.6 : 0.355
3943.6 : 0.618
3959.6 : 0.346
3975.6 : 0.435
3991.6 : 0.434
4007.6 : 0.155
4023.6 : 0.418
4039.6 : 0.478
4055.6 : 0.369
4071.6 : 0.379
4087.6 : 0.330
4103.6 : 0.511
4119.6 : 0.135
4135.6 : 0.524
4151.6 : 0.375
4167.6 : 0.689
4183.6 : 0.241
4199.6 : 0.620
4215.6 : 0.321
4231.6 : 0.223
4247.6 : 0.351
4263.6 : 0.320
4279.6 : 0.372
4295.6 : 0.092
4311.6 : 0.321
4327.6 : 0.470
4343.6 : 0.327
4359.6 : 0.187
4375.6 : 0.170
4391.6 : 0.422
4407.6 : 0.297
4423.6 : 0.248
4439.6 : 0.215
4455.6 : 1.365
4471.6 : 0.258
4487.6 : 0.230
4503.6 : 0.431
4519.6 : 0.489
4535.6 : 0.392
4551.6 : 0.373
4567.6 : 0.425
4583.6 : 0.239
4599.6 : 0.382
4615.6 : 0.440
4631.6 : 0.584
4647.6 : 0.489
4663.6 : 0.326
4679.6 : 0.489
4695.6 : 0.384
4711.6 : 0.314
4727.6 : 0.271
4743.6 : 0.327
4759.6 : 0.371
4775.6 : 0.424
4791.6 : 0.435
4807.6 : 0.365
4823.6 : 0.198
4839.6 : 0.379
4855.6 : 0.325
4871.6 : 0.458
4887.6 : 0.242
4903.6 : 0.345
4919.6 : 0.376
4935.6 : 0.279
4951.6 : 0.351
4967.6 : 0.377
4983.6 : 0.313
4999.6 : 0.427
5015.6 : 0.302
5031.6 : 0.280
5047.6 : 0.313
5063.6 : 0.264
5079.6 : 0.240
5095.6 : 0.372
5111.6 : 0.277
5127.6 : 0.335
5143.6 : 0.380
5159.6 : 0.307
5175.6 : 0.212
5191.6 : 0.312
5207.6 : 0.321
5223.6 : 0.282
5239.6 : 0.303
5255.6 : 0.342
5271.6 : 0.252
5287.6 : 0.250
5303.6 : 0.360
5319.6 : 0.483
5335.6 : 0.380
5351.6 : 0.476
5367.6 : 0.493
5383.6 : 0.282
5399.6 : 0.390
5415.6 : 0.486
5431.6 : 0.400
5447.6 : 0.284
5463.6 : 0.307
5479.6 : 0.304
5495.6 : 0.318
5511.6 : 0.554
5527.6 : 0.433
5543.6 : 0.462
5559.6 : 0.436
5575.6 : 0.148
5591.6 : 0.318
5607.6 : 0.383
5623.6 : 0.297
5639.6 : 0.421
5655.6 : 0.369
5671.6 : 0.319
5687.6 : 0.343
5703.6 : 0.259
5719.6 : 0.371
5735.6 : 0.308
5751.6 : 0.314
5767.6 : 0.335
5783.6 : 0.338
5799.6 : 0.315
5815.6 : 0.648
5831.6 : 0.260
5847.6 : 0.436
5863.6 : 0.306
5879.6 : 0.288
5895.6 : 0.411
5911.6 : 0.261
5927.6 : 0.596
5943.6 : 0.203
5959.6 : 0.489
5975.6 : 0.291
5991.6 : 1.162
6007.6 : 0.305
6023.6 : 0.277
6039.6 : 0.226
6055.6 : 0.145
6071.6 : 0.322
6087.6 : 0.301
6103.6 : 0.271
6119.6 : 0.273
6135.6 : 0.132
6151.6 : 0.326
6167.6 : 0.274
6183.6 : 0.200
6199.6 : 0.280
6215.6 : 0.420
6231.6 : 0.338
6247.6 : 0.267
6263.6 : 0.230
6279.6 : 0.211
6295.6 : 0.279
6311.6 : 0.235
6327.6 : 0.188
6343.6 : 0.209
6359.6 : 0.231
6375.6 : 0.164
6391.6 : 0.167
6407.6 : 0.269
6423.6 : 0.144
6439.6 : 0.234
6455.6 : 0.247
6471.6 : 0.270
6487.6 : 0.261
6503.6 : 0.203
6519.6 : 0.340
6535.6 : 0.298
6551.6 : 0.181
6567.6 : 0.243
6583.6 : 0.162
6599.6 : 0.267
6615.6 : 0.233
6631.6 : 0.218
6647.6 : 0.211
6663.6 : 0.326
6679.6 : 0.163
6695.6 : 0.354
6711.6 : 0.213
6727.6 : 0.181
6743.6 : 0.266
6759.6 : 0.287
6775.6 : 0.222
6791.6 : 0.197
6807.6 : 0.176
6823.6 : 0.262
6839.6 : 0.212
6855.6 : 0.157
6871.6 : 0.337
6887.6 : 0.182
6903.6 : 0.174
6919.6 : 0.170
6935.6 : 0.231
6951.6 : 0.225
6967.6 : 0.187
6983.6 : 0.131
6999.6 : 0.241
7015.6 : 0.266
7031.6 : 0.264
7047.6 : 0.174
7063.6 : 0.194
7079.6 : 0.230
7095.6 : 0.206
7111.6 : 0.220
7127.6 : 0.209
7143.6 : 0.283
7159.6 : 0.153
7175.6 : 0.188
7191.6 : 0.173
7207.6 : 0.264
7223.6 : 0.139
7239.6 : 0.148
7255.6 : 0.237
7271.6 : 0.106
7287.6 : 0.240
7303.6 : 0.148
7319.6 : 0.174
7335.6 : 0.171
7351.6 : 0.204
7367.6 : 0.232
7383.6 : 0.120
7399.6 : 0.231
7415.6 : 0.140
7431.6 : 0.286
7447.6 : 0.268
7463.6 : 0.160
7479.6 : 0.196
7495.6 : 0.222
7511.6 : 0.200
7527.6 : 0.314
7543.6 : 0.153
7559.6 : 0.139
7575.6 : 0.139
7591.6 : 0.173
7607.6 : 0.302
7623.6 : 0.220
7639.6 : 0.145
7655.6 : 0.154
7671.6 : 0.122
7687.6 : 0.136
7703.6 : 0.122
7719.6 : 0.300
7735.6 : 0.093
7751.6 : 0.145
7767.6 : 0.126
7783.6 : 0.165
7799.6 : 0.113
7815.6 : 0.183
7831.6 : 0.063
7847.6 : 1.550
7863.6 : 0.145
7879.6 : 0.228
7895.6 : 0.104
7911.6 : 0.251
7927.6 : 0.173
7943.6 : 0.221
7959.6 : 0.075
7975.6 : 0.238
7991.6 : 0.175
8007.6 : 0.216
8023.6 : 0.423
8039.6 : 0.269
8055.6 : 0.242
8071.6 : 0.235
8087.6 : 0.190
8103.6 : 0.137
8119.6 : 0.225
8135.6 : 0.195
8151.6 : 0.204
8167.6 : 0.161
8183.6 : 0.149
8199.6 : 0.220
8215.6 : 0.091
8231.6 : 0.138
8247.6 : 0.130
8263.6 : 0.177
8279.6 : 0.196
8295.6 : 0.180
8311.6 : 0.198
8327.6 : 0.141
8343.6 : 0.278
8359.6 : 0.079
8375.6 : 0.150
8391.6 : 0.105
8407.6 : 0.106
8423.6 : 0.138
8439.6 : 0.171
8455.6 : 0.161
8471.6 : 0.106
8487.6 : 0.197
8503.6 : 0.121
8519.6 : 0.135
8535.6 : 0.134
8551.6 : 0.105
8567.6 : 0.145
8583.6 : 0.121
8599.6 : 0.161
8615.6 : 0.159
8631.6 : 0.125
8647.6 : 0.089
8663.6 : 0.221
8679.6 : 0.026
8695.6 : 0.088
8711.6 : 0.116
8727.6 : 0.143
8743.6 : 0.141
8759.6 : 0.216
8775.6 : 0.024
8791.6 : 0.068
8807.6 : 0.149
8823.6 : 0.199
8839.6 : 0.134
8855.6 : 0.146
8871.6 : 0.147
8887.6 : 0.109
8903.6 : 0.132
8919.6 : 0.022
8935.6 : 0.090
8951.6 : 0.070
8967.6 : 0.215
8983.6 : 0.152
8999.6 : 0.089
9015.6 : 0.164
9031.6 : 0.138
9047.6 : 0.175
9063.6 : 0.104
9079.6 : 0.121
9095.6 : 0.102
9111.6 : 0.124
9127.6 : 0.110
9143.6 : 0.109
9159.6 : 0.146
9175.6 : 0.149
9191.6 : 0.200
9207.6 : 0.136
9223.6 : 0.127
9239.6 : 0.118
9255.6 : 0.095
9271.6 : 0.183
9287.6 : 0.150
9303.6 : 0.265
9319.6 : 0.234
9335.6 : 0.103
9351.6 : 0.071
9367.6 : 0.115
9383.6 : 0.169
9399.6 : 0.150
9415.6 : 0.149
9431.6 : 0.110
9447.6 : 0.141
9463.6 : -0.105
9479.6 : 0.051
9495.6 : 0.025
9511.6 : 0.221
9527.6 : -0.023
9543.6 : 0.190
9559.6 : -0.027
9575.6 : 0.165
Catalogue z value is 0.195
